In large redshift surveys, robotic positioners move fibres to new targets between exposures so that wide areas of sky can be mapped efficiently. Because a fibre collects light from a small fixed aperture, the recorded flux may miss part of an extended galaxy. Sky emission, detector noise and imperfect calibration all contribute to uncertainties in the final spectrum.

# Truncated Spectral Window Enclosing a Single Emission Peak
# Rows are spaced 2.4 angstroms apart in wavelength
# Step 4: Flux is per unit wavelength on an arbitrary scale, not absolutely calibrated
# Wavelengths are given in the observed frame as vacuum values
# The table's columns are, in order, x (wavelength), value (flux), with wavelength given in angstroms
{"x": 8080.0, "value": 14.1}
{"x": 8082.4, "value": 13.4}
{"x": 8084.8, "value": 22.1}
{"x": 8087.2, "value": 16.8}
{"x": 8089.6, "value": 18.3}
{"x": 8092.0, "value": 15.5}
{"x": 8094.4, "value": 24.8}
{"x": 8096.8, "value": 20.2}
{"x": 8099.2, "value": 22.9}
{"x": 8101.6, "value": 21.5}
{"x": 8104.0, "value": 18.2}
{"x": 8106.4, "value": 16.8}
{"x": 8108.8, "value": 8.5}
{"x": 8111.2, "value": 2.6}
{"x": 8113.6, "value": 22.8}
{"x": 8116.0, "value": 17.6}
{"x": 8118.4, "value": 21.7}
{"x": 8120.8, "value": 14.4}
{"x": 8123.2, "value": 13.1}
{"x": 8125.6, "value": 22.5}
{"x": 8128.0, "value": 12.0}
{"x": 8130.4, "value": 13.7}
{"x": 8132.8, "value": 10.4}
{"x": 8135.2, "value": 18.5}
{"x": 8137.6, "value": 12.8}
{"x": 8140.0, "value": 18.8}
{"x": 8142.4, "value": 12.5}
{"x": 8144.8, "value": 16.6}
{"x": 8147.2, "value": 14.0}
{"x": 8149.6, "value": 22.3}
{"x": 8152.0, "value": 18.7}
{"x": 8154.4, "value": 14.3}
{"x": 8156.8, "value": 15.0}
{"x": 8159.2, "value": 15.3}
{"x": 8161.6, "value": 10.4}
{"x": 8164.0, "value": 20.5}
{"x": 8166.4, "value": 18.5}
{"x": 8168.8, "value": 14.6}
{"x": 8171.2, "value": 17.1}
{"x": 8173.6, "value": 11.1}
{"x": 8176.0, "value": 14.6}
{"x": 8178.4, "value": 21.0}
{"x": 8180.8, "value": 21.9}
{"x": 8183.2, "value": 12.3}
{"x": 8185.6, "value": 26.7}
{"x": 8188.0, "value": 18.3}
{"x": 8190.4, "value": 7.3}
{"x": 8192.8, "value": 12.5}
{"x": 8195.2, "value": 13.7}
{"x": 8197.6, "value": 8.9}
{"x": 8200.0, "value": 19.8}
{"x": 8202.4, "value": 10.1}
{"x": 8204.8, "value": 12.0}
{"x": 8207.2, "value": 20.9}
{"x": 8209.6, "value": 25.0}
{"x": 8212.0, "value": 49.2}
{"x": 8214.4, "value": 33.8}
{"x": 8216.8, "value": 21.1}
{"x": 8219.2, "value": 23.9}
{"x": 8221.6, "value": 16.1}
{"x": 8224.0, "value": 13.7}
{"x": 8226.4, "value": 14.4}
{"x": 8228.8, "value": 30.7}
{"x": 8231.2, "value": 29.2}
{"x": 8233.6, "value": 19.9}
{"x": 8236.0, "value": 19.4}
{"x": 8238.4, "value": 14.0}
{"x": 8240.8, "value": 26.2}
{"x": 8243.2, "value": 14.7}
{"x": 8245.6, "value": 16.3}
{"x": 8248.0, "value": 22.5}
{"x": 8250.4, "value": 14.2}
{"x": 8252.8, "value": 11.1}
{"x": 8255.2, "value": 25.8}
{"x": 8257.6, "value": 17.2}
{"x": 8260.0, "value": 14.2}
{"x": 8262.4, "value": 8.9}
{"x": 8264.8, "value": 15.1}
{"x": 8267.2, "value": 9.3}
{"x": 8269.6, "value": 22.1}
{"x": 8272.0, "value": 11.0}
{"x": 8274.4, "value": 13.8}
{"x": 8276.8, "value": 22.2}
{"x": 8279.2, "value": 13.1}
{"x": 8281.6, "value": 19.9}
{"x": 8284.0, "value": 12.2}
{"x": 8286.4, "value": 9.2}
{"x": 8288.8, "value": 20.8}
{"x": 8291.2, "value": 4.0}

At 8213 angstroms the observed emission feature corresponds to [S II] 6716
